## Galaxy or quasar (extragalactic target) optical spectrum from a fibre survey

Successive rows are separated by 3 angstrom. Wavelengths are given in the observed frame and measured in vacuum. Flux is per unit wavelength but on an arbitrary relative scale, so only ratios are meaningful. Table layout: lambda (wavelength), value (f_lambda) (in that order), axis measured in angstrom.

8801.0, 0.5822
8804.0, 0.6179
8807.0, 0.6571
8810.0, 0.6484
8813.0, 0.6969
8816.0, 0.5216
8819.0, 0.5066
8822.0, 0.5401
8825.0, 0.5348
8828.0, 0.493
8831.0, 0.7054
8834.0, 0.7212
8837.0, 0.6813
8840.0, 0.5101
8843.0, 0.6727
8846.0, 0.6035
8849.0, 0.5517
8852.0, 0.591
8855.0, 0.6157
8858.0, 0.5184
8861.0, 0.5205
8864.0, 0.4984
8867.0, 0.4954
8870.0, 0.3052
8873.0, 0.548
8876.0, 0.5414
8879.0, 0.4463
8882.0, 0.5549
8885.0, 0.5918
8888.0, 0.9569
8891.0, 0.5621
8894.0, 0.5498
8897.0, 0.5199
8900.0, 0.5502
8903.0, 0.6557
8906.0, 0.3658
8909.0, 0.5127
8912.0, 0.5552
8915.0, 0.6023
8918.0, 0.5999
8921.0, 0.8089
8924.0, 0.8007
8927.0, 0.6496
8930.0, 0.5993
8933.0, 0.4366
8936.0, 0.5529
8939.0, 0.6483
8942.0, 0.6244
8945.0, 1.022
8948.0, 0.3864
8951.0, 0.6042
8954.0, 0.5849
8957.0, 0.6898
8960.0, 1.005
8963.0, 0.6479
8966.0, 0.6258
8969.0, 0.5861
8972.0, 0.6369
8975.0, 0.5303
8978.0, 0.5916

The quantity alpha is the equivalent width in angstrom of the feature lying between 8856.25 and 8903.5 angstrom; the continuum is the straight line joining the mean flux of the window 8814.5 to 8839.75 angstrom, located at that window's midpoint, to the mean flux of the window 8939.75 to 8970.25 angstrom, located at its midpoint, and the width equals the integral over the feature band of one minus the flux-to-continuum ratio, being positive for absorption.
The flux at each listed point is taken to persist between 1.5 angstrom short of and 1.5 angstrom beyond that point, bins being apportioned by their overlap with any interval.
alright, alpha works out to 5.6 angstrom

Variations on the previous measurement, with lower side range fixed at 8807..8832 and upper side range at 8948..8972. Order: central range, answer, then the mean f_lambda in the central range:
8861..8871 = 2.55 angstrom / 0.453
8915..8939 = 0.19 angstrom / 0.634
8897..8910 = 2.19 angstrom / 0.521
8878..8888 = 0.29 angstrom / 0.599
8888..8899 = 0.37 angstrom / 0.601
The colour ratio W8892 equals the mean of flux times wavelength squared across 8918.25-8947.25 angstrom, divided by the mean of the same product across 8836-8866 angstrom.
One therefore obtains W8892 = 1.2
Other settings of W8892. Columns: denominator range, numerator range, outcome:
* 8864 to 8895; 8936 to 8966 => 1.25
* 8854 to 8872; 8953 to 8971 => 1.44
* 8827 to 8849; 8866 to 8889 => 0.88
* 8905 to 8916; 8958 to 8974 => 1.38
